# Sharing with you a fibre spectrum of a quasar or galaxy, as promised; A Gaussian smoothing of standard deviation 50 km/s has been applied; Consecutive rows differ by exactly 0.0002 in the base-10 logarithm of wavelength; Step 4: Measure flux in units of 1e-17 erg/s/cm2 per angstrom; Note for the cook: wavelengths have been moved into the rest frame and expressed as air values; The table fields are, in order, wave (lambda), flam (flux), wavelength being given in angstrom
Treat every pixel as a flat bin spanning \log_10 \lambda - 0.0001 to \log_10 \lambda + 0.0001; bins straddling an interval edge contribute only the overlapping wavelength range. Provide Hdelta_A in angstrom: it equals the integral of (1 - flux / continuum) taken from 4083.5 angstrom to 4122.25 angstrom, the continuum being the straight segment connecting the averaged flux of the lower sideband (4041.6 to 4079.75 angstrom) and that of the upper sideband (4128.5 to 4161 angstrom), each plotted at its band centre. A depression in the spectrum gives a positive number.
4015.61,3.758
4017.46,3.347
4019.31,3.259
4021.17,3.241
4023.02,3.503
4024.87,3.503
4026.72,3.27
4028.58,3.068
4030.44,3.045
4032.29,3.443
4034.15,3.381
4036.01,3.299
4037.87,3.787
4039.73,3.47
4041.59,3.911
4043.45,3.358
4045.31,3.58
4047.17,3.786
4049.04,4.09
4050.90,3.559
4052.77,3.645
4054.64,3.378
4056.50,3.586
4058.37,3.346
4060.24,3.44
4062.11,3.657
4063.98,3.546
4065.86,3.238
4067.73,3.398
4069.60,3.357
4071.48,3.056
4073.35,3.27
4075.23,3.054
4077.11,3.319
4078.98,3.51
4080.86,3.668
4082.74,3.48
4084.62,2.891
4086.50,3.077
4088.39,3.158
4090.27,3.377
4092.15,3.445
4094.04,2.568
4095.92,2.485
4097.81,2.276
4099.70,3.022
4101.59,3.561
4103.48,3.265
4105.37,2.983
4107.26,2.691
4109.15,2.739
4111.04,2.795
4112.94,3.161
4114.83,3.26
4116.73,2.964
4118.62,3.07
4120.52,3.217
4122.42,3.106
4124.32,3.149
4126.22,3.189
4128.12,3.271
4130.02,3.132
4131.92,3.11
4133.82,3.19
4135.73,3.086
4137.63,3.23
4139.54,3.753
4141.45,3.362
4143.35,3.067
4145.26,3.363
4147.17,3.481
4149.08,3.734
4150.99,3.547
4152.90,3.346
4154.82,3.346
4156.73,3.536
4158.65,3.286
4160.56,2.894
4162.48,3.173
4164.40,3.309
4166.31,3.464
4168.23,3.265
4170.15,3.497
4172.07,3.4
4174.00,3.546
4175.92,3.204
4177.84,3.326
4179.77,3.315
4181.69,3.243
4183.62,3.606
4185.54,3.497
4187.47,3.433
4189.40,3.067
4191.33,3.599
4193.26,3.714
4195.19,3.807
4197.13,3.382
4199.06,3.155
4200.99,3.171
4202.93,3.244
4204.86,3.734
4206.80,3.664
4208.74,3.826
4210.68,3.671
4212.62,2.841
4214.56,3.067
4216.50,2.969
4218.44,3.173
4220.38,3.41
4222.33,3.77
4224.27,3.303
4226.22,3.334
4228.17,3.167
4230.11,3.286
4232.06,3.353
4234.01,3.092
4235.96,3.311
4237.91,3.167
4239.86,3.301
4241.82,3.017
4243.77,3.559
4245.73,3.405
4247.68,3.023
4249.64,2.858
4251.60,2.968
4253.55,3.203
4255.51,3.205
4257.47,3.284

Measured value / 4.5 angstrom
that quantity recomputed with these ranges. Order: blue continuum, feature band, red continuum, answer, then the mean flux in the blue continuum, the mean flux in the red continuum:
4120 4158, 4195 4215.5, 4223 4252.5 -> -1.0 angstrom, 3.31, 3.22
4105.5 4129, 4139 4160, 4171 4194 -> -1.3 angstrom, 3.05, 3.41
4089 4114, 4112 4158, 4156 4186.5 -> -2.0 angstrom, 2.96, 3.35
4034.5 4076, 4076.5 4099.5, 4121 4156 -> 2.2 angstrom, 3.49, 3.3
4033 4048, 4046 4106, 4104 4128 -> 0.5 angstrom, 3.57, 3.04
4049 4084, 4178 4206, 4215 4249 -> -1.0 angstrom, 3.43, 3.27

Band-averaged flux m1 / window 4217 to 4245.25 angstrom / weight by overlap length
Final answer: 3.3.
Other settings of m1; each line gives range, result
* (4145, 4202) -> 3.39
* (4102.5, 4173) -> 3.23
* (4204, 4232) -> 3.37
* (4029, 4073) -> 3.49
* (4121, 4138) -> 3.16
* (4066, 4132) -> 3.12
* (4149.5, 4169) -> 3.33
